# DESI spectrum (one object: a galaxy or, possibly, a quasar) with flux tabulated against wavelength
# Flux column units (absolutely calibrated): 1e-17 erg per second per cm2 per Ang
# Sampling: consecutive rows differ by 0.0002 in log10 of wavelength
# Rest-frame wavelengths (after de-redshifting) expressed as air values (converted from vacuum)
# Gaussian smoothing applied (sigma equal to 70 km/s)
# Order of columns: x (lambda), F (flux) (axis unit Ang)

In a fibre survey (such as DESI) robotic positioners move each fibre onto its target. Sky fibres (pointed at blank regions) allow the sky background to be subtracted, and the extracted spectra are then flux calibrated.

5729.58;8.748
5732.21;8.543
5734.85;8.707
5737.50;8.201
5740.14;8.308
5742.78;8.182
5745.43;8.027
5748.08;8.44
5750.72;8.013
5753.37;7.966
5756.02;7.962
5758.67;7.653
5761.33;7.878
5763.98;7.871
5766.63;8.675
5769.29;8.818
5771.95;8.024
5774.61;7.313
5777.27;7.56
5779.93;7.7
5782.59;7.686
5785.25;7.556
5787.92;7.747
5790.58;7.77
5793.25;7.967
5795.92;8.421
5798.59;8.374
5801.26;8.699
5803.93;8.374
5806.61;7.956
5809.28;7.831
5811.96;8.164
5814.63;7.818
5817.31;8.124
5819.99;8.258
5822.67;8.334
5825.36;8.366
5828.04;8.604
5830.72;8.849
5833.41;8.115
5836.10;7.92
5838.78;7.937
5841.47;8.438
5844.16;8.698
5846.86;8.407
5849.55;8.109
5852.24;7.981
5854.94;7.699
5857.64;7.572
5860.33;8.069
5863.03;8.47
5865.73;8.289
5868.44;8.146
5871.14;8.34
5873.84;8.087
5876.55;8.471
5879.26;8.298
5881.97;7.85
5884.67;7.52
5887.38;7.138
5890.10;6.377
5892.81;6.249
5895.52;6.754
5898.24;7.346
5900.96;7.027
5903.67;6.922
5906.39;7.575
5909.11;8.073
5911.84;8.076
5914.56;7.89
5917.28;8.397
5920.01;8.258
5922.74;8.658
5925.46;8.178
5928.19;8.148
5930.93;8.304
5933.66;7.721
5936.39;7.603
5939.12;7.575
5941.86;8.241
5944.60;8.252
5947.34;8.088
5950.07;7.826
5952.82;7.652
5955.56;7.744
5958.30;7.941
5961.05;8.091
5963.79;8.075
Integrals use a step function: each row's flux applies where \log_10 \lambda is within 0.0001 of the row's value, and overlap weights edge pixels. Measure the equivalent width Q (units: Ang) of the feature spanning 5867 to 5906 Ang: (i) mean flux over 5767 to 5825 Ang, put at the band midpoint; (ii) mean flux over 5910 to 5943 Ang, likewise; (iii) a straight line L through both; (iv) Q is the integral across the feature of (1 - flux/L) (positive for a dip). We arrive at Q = 2.9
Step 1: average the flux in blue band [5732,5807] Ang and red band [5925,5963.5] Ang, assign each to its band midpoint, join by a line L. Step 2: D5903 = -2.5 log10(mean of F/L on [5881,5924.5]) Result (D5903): 0.07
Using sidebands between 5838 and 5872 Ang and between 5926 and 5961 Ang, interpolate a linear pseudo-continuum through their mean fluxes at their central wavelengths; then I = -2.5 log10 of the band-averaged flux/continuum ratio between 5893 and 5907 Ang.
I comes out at 0.15 mag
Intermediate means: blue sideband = 8.17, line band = 7.03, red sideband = 7.93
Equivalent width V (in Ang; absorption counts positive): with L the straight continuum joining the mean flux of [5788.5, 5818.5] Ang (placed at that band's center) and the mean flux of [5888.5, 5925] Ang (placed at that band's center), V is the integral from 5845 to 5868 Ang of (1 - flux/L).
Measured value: -0.81 Ang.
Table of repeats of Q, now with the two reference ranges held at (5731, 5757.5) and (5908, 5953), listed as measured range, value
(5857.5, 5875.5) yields -0.14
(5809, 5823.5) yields 0.12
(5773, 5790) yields 1.22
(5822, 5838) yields -0.39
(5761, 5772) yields -0.14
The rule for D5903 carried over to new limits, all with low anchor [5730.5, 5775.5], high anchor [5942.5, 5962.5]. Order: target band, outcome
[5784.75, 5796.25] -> 0.035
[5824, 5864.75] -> -0.020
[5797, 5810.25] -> -0.020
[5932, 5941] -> 0.038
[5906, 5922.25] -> -0.015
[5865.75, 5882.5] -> -0.024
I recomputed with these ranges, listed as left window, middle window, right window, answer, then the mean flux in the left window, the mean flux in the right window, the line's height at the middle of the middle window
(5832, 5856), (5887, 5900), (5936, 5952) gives 0.191 mag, 8.15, 7.94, 8.05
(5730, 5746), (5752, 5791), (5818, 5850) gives 0.064 mag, 8.37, 8.34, 8.36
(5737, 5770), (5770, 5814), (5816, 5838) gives 0.037 mag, 8.14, 8.31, 8.23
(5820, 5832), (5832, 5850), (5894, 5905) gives -0.006 mag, 8.51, 7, 8.2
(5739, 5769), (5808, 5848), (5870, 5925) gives -0.050 mag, 8.11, 7.67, 7.89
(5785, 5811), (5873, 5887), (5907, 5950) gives 0.014 mag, 8.09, 8.08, 8.08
